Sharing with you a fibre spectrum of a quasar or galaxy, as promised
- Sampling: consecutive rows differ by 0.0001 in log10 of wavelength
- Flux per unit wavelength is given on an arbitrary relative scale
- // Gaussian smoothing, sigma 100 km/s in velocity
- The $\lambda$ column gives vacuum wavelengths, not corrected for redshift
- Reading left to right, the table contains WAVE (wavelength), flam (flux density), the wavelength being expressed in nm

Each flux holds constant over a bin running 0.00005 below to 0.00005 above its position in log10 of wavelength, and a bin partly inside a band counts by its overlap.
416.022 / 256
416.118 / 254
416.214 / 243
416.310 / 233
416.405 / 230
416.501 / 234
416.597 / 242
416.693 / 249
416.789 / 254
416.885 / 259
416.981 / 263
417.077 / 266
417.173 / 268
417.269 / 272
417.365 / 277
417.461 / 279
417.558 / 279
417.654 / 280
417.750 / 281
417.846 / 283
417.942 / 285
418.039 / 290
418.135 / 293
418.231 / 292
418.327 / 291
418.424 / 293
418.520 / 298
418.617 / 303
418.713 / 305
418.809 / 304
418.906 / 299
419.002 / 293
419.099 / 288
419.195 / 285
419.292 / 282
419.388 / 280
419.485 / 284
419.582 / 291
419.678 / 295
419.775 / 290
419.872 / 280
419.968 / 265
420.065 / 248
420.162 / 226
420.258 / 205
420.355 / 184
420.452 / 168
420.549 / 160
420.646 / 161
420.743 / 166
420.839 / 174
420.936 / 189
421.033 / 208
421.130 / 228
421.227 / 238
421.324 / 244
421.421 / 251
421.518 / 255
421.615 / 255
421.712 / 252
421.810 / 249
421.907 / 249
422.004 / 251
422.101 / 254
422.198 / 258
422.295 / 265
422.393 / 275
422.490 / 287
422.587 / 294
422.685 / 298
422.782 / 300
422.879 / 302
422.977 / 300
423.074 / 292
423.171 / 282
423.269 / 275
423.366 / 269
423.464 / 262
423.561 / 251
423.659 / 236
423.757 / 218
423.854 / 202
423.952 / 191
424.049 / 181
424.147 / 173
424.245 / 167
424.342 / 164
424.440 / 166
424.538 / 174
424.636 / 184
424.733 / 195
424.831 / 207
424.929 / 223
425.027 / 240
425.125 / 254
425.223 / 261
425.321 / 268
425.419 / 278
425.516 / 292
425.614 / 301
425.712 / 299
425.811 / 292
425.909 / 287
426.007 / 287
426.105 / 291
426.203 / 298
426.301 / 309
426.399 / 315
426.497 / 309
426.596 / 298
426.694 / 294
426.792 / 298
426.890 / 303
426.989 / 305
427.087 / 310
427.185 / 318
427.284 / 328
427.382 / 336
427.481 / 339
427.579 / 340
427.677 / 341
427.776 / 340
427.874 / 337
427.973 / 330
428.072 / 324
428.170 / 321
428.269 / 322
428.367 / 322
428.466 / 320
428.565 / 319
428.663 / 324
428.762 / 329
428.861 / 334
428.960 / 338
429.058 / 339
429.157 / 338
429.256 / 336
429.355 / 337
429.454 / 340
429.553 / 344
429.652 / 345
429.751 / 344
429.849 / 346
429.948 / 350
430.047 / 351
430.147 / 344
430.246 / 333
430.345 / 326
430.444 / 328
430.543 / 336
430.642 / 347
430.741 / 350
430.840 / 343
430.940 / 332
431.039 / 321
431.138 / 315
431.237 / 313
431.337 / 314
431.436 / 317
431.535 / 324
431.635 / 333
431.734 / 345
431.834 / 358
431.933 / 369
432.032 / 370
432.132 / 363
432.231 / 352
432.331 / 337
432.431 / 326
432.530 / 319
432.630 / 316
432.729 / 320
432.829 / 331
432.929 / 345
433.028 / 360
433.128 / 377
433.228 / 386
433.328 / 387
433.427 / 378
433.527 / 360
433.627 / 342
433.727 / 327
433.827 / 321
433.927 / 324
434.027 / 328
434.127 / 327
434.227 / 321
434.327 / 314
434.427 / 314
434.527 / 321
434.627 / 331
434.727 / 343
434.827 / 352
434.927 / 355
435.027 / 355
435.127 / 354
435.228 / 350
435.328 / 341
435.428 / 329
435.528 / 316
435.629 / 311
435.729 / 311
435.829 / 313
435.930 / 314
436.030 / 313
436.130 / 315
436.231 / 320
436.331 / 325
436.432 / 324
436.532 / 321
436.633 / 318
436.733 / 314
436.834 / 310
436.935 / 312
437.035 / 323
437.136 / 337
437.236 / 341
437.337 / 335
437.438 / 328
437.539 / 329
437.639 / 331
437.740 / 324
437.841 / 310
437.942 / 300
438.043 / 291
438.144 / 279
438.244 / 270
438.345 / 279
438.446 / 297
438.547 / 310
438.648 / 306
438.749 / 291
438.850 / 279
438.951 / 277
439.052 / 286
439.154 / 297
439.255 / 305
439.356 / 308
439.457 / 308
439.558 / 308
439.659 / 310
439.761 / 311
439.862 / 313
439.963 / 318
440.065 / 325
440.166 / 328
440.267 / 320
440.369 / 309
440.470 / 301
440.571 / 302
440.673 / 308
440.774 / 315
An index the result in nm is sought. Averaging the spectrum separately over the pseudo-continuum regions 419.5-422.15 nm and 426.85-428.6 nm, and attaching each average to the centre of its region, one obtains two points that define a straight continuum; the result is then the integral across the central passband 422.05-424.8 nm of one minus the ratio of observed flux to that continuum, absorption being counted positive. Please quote 0.261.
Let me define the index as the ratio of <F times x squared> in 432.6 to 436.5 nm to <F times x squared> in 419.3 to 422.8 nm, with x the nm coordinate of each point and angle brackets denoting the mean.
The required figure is 1.46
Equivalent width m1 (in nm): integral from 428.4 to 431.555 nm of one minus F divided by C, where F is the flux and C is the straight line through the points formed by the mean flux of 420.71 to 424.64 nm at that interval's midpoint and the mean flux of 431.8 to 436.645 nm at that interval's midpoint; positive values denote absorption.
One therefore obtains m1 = -0.35 nm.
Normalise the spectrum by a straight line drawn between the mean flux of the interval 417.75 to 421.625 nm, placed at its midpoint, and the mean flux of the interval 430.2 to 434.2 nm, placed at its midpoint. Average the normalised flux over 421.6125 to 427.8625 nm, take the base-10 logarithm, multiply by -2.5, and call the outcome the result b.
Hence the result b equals 0.09 mag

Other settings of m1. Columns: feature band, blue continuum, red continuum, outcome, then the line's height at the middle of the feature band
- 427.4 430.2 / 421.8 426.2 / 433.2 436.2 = -0.46 nm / 288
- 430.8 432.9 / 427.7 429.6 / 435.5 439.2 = -0.07 nm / 323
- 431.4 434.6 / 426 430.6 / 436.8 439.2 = -0.25 nm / 316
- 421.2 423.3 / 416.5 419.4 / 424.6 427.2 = 0.07 nm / 279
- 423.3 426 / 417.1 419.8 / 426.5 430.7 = 0.70 nm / 313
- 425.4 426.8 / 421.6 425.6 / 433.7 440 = -0.21 nm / 258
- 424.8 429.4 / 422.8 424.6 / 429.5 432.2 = -0.42 nm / 281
